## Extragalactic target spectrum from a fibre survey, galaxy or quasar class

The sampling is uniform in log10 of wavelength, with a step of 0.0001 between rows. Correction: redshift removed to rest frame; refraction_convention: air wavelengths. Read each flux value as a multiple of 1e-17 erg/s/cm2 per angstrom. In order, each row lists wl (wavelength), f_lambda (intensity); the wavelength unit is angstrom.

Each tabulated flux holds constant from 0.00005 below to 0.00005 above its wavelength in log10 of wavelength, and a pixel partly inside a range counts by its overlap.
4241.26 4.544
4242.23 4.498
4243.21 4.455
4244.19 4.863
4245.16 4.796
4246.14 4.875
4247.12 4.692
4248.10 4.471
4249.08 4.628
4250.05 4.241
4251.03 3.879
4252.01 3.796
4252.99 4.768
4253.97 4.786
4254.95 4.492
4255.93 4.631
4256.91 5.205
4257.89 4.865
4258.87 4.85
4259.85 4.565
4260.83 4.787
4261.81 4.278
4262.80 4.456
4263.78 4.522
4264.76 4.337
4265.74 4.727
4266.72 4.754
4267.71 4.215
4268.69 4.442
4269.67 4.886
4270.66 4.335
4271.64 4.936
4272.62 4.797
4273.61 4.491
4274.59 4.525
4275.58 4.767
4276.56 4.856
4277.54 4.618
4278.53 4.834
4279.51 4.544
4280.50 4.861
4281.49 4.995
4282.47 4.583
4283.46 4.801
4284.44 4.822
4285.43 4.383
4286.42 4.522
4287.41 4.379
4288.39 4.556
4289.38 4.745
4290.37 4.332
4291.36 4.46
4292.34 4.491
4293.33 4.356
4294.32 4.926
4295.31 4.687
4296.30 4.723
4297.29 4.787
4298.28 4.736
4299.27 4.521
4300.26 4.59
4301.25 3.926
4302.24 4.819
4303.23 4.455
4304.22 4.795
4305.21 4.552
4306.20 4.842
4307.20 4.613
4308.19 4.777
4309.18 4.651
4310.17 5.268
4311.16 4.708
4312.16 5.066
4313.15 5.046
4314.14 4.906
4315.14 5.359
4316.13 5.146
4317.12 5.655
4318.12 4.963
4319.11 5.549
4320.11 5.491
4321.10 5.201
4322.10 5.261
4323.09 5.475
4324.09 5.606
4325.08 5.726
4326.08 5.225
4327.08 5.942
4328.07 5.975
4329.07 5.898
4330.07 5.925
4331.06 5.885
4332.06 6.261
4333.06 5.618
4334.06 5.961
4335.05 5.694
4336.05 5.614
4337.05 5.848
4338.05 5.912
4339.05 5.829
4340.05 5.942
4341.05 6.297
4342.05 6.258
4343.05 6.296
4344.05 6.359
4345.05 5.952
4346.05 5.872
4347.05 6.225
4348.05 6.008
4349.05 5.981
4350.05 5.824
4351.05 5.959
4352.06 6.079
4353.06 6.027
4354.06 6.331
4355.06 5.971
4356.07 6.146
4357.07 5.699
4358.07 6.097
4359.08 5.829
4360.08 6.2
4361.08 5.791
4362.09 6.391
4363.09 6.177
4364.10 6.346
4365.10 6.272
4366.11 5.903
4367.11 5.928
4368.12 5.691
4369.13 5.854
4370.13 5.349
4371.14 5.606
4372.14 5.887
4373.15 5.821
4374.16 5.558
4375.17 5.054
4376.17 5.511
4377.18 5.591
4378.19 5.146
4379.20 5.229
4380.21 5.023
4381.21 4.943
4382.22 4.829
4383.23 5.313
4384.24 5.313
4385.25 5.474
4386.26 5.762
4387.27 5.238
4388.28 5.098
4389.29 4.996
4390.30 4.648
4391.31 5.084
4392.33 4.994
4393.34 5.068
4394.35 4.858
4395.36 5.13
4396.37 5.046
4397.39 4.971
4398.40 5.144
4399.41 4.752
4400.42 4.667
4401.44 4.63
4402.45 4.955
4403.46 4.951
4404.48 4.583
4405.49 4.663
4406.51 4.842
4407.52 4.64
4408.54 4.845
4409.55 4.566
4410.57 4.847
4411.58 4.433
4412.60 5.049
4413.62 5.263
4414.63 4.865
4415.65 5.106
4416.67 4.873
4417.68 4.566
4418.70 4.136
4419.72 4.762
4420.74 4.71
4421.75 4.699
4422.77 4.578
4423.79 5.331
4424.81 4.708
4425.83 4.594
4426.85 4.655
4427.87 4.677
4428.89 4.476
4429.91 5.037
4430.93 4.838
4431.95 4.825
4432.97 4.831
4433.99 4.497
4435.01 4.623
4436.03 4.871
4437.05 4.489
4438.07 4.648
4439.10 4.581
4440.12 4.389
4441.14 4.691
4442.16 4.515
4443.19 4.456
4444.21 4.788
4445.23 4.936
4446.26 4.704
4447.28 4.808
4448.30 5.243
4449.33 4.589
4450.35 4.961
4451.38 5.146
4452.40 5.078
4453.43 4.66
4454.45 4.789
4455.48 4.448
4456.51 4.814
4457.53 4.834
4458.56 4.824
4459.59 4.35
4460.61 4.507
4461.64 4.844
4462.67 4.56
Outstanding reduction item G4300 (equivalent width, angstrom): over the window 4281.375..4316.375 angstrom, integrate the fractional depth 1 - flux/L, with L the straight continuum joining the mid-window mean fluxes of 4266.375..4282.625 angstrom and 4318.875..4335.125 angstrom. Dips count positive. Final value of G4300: 3.0 angstrom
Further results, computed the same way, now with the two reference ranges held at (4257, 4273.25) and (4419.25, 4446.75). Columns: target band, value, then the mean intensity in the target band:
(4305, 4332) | -3.9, 5.31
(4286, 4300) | 0.1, 4.59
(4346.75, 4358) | -3.3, 6.02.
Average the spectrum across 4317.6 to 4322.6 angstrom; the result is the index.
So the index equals 5.29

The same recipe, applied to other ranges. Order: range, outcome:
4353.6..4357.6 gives 6.04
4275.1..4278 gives 4.76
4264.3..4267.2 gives 4.62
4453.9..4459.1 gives 4.74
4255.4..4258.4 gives 4.9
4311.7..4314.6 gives 5.02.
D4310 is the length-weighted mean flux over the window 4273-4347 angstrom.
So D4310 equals 5.15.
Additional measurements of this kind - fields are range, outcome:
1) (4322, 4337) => 5.76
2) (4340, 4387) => 5.81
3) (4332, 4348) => 5.99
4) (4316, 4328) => 5.47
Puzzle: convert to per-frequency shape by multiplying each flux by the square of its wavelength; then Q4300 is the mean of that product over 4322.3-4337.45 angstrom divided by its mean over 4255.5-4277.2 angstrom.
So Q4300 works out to 1.3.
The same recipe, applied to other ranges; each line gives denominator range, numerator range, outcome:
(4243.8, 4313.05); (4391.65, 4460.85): 1.10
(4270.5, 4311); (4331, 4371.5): 1.32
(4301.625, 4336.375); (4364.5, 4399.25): 1.03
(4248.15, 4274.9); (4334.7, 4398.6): 1.30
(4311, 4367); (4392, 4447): 0.85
